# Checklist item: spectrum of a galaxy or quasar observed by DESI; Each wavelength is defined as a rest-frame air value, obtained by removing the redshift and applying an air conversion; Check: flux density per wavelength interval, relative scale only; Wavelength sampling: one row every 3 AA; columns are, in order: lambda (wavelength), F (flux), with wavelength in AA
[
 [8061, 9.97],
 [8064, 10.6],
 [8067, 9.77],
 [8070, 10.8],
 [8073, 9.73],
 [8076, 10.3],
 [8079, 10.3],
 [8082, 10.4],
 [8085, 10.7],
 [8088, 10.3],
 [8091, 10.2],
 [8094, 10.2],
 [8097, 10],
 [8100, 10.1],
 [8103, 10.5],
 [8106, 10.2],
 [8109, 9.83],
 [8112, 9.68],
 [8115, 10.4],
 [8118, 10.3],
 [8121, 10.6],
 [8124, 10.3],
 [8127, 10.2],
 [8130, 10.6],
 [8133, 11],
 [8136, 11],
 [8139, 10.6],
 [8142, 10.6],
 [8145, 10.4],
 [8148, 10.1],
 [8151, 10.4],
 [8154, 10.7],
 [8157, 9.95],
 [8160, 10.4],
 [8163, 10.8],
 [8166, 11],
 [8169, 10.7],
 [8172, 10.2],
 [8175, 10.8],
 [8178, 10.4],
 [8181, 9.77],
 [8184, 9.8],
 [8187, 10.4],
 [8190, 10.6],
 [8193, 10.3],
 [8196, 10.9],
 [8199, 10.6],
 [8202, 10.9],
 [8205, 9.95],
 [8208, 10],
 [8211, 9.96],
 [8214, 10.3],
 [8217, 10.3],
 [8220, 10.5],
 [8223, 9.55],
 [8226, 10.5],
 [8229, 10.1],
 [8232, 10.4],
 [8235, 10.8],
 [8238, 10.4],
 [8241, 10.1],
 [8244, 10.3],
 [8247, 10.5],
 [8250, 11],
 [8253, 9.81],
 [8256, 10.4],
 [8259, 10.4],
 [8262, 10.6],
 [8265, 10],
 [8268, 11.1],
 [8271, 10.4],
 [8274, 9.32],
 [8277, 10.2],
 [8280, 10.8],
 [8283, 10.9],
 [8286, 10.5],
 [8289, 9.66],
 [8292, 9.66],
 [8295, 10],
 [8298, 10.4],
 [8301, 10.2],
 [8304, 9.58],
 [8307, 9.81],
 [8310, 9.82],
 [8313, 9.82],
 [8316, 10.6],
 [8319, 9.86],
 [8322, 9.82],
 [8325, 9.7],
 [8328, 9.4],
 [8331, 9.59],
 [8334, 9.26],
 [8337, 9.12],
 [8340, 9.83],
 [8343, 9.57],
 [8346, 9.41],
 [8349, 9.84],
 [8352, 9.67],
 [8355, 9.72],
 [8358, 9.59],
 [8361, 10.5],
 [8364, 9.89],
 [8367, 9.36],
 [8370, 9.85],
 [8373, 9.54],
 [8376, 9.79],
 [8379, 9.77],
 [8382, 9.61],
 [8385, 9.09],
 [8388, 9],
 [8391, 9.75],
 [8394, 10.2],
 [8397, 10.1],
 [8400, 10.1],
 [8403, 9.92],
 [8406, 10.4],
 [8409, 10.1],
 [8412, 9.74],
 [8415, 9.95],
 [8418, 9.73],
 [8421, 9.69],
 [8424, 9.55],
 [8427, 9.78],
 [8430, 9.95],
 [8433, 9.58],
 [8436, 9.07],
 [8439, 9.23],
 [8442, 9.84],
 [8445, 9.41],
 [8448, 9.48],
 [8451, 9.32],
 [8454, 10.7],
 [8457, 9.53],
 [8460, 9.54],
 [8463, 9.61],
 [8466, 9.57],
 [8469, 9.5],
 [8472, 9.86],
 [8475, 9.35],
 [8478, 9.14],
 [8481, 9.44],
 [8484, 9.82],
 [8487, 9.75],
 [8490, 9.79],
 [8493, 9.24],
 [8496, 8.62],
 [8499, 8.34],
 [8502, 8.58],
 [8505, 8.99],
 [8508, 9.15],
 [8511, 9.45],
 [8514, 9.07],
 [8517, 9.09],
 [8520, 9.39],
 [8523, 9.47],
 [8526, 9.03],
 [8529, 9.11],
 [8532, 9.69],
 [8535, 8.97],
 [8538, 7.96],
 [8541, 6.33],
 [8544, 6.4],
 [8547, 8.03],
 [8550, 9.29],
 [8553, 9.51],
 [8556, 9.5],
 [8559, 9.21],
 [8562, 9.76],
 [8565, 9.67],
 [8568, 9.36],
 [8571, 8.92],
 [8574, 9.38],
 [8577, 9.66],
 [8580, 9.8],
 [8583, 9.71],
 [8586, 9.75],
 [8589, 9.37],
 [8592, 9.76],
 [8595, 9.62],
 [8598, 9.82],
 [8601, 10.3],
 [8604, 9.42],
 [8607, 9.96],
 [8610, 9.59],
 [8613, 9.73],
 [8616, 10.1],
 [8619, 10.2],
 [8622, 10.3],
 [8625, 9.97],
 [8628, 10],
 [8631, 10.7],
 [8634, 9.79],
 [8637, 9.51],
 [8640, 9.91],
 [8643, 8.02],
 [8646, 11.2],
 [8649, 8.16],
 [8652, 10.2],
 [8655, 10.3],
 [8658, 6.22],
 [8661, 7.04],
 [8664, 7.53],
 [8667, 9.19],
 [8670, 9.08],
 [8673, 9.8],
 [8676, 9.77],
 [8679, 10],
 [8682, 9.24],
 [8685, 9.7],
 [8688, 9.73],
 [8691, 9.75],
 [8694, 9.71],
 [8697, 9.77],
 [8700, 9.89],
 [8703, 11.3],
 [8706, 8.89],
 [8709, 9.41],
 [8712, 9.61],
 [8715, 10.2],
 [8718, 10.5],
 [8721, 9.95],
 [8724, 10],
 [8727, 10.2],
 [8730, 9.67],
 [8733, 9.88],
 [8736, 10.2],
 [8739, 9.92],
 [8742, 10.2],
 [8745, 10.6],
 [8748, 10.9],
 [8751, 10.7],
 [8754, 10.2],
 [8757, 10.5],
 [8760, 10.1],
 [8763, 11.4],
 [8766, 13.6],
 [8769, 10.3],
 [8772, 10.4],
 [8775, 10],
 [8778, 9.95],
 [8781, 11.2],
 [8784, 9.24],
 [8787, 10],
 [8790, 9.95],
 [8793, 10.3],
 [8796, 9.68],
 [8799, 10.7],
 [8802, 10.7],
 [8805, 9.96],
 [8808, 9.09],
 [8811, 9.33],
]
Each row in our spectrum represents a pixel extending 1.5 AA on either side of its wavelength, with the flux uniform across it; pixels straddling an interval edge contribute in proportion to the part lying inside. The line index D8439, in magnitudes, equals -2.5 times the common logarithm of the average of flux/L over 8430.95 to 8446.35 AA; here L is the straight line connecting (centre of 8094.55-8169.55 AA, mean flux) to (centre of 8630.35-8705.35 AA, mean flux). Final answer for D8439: 0.04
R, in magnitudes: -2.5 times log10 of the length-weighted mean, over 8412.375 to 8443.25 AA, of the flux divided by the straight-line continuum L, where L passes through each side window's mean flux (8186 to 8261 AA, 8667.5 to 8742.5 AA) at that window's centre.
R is 0.055 mag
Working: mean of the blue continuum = 10.4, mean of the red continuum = 9.84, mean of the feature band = 9.64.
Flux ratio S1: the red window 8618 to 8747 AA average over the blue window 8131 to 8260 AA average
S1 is 0.93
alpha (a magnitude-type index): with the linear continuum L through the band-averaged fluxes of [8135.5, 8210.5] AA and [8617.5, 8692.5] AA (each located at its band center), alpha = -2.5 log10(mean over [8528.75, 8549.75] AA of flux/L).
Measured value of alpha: 0.19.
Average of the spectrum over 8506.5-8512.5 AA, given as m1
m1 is 9.3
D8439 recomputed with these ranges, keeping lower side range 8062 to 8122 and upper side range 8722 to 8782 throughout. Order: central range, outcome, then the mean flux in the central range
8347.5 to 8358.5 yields 0.07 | 9.72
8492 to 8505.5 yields 0.19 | 8.72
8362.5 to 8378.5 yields 0.07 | 9.69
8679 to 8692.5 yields 0.09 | 9.65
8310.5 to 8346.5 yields 0.07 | 9.68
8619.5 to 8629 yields 0.04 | 10.1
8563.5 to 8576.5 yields 0.12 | 9.36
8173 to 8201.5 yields -0.01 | 10.4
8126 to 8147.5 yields -0.04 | 10.6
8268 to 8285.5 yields -0.01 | 10.4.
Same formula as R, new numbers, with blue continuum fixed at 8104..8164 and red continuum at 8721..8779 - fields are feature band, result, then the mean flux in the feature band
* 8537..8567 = 0.211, 8.59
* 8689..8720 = 0.058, 9.9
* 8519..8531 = 0.129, 9.26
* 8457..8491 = 0.093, 9.57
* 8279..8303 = 0.018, 10.2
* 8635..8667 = 0.181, 8.84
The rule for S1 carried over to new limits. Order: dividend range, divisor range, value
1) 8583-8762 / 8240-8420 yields 0.98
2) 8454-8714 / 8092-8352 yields 0.92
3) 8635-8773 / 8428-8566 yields 1.07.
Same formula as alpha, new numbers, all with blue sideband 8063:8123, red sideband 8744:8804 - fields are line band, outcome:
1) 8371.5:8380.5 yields 0.07 mag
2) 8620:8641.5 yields 0.05 mag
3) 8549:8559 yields 0.11 mag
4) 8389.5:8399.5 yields 0.04 mag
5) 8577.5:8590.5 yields 0.08 mag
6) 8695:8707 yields 0.05 mag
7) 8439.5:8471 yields 0.08 mag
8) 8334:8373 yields 0.07 mag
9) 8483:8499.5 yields 0.12 mag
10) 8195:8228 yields 0.00 mag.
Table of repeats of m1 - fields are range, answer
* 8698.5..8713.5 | 9.82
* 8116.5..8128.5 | 10.3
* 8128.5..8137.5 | 10.9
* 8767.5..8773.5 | 10.4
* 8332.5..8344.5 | 9.45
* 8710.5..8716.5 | 9.9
